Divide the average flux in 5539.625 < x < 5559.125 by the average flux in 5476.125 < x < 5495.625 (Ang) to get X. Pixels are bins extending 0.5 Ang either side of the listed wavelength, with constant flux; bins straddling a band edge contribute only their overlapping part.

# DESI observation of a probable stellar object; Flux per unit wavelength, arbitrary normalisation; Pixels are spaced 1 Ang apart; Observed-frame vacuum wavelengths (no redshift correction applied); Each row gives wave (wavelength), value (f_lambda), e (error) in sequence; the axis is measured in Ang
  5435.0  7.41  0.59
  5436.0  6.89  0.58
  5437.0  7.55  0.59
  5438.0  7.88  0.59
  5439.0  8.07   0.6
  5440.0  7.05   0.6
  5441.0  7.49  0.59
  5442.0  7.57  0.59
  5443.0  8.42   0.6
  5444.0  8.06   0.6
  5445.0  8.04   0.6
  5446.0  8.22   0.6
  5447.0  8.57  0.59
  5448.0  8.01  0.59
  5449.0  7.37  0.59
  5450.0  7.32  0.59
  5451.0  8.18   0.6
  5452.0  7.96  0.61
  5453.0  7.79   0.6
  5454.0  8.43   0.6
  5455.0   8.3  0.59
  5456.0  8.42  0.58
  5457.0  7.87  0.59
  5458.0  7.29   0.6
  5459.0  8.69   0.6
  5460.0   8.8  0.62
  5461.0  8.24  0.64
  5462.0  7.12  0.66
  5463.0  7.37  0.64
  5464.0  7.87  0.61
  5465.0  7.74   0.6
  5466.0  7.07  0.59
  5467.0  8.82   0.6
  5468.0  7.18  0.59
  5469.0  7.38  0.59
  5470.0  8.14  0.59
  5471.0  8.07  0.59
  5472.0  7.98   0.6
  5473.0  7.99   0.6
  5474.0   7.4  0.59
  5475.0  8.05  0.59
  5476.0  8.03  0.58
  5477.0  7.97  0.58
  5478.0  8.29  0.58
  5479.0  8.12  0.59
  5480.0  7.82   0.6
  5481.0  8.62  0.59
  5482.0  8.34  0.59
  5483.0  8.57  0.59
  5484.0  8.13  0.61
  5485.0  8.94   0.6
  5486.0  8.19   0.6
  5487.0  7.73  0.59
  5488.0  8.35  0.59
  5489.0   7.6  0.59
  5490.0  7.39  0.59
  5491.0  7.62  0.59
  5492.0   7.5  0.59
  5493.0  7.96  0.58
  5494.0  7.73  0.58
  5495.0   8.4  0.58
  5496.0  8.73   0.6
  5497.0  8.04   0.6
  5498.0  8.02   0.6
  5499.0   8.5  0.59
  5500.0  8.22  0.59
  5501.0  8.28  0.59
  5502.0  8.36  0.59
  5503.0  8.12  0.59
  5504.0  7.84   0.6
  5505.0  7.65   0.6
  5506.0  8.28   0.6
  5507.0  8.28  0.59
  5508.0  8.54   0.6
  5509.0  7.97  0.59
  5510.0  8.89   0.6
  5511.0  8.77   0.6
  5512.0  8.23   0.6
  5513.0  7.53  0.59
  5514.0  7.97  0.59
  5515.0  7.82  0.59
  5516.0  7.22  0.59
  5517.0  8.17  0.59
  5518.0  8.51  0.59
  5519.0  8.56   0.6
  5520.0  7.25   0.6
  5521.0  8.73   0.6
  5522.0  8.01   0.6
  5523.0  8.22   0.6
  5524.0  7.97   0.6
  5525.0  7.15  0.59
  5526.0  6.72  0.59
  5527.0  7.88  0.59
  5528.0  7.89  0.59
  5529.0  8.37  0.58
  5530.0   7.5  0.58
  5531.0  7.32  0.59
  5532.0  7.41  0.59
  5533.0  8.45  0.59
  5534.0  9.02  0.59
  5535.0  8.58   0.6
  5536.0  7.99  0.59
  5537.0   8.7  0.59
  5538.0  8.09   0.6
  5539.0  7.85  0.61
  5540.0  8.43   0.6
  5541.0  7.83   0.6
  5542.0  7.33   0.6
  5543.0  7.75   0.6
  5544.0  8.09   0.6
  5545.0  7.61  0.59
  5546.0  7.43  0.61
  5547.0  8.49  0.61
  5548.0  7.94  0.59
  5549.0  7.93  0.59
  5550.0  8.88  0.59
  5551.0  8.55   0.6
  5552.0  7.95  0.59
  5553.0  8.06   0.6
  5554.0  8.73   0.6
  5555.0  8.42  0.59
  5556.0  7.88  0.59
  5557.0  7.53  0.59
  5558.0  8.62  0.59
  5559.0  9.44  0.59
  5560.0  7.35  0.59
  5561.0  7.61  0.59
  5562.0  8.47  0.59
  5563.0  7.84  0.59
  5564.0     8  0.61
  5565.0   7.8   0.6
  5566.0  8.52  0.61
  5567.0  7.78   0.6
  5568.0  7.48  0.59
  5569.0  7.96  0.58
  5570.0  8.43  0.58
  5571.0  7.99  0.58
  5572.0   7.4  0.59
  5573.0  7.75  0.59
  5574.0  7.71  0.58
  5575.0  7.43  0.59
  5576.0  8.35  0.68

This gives 1.01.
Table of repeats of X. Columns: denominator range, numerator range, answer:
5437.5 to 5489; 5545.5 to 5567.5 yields 1.02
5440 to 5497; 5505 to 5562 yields 1.01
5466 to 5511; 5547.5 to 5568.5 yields 1.01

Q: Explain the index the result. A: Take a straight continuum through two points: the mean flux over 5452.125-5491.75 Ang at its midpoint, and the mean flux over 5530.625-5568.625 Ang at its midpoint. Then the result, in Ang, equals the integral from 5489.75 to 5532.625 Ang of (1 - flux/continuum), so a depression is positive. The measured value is 0.2 Ang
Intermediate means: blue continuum 7.99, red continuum 8.09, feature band 7.99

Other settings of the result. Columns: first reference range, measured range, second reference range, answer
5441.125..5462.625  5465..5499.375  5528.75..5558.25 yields 0.1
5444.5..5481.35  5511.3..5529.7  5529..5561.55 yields 0.3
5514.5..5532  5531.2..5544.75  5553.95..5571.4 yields -0.3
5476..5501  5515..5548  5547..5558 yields 0.9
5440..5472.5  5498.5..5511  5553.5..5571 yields -0.4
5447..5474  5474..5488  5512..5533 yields -0.6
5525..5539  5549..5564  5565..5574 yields -0.6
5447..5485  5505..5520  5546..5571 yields -0.2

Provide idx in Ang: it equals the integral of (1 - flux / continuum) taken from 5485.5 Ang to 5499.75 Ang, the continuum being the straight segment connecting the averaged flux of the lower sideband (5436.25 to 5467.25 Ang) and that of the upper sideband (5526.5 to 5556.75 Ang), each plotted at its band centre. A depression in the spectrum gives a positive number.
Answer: 0.0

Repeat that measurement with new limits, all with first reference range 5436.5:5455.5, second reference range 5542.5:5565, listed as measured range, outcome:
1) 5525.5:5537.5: 0.12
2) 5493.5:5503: -0.28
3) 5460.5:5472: 0.30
